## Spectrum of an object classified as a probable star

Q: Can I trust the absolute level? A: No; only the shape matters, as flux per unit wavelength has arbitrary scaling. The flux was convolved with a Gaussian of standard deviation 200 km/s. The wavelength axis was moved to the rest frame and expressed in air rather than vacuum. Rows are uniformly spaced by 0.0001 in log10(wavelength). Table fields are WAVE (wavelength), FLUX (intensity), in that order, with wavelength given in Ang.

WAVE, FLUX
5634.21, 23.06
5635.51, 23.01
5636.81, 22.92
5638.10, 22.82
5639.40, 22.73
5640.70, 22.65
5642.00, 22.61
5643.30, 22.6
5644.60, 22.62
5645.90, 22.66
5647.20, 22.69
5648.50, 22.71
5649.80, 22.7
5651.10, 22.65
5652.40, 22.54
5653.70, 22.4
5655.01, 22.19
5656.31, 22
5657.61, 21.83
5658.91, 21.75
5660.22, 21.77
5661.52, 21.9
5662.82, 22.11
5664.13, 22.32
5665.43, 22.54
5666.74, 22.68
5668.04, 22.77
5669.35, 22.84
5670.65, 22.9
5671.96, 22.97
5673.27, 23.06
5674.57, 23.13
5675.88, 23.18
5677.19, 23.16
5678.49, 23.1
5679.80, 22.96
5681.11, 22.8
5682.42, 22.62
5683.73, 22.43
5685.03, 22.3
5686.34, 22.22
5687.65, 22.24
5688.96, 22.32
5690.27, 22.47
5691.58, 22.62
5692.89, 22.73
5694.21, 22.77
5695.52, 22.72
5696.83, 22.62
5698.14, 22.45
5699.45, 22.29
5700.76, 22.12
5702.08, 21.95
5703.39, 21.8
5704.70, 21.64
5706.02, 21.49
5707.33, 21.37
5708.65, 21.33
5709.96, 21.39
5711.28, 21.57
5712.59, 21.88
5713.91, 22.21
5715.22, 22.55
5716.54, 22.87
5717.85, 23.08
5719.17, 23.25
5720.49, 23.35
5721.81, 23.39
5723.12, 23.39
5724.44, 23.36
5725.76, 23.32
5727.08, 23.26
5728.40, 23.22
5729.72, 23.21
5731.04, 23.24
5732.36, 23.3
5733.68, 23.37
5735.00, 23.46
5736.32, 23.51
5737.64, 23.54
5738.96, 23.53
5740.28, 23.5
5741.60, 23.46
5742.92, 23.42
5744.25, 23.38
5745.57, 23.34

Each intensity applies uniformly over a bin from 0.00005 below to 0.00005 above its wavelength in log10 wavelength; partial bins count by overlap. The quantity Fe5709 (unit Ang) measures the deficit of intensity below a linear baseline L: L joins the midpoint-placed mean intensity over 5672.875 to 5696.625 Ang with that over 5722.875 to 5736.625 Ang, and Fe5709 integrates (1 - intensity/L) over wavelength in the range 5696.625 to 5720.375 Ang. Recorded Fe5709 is 0.9 Ang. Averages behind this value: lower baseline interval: 22.7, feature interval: 22.1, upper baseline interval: 23.3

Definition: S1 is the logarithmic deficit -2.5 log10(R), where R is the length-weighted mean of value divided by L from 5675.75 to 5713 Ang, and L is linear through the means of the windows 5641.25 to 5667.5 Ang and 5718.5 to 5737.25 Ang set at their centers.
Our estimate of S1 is 0.03 mag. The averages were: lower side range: 22.4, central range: 22.3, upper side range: 23.3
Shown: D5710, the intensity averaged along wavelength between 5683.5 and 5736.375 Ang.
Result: 22.6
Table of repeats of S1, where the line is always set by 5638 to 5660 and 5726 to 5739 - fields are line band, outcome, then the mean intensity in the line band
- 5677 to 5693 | 0.011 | 22.6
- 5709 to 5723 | 0.029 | 22.6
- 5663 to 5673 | -0.001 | 22.7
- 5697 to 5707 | 0.050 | 22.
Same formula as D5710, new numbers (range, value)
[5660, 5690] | 22.6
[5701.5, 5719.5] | 22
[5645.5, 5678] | 22.5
